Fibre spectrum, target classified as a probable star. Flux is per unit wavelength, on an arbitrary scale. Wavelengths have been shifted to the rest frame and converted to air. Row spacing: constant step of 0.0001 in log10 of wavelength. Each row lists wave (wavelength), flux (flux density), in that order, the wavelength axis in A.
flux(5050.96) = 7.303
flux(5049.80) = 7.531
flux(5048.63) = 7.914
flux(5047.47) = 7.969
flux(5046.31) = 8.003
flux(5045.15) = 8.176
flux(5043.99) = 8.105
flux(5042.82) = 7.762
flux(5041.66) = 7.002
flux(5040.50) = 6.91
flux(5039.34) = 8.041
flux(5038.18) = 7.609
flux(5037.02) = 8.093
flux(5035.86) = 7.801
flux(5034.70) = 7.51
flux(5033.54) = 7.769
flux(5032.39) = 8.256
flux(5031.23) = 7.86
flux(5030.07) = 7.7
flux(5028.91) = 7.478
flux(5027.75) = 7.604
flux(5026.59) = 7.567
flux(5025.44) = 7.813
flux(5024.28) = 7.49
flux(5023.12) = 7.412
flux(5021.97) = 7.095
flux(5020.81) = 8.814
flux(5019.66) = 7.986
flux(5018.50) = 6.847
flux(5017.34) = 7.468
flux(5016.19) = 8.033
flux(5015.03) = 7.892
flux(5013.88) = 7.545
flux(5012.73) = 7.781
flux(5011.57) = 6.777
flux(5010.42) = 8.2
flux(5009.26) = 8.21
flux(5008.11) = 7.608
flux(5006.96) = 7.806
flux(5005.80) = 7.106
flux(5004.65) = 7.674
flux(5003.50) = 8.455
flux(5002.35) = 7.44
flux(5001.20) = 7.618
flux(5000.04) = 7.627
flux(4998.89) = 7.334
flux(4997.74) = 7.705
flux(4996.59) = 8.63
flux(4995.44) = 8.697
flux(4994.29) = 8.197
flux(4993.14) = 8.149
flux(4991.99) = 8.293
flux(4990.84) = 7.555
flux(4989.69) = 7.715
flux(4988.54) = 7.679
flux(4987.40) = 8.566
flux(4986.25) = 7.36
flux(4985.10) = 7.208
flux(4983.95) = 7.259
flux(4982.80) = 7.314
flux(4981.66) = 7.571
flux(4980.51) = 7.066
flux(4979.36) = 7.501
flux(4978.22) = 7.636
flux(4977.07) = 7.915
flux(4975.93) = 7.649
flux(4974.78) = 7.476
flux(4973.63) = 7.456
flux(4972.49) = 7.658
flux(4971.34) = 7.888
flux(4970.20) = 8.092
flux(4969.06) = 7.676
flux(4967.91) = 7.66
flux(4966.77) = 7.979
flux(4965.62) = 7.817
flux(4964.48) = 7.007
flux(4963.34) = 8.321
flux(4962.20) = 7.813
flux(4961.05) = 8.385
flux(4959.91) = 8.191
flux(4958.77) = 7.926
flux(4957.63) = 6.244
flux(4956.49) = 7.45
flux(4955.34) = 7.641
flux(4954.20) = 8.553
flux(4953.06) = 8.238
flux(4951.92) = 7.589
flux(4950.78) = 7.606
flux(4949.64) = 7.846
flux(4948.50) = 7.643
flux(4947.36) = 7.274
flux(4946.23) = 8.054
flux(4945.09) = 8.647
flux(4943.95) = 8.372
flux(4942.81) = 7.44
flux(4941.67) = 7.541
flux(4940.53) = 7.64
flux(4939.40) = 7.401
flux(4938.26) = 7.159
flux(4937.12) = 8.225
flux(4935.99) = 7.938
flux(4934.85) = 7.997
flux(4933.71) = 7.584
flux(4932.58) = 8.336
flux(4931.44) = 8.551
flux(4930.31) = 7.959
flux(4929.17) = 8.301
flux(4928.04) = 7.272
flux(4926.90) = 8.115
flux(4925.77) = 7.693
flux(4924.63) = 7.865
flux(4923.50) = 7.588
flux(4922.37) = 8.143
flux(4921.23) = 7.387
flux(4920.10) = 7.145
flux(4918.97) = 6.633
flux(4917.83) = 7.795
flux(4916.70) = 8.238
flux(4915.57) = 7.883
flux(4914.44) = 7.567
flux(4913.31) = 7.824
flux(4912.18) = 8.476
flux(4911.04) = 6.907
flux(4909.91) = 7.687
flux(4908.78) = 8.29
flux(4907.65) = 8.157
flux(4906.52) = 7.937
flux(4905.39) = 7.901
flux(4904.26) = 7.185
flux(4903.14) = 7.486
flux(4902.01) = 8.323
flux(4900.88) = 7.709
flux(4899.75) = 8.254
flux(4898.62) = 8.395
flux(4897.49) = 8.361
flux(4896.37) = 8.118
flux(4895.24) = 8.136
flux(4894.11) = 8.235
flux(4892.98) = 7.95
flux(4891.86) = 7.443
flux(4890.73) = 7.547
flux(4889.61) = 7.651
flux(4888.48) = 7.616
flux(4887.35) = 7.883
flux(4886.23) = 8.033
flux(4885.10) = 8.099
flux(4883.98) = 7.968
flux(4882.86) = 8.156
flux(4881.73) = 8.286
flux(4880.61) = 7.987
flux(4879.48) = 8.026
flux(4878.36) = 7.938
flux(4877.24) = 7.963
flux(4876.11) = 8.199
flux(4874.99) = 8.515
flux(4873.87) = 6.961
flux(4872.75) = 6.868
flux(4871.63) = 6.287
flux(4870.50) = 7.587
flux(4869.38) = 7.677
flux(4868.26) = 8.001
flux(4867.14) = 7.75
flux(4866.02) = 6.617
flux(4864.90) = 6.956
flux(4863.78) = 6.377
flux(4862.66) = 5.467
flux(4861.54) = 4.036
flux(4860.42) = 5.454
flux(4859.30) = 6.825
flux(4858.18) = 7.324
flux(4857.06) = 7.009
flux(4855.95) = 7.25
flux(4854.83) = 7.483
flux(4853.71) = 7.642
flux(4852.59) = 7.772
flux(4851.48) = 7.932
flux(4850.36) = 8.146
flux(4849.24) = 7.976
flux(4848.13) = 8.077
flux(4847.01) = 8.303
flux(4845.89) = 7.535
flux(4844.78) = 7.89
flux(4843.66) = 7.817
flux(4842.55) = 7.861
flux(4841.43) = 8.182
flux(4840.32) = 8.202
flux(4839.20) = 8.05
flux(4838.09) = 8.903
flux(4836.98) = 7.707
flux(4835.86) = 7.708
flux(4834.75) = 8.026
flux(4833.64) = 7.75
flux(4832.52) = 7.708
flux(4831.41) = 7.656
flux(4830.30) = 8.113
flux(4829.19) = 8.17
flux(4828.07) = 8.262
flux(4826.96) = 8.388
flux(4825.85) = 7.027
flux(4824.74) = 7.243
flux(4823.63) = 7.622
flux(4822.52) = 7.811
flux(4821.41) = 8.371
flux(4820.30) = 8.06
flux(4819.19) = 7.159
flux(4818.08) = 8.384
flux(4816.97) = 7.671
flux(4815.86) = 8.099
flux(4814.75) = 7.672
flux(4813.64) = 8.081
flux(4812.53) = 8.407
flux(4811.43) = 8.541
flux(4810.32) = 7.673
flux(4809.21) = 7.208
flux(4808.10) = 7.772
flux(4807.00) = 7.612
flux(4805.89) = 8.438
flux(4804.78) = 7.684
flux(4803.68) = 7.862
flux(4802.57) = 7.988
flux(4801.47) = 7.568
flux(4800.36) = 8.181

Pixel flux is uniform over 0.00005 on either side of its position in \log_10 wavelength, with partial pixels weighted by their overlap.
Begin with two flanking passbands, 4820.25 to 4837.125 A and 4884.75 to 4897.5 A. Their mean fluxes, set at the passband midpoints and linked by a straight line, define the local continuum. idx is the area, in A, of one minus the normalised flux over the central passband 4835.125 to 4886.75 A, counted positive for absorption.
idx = 2.2 A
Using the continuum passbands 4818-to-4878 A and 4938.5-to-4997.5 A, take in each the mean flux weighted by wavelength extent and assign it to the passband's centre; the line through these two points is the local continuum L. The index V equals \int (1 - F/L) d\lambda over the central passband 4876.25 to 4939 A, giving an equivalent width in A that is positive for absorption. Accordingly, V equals -1.8 A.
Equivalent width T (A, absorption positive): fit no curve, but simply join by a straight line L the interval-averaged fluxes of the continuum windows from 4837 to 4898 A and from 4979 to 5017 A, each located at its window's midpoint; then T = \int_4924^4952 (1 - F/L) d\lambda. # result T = -0.6 A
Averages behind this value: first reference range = 7.6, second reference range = 7.74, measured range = 7.85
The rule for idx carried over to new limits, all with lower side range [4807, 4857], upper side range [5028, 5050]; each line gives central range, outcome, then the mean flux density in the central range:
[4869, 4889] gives 0.2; 7.78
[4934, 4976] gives 0.2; 7.77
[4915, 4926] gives 0.3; 7.63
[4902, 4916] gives 0.1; 7.8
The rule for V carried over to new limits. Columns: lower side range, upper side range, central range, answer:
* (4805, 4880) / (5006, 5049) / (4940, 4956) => -0.4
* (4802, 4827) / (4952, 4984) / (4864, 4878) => 0.7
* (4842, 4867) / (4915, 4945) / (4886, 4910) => -1.3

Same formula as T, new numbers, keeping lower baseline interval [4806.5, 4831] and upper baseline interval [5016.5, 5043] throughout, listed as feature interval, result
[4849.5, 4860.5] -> 0.6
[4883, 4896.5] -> -0.2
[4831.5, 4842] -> -0.2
